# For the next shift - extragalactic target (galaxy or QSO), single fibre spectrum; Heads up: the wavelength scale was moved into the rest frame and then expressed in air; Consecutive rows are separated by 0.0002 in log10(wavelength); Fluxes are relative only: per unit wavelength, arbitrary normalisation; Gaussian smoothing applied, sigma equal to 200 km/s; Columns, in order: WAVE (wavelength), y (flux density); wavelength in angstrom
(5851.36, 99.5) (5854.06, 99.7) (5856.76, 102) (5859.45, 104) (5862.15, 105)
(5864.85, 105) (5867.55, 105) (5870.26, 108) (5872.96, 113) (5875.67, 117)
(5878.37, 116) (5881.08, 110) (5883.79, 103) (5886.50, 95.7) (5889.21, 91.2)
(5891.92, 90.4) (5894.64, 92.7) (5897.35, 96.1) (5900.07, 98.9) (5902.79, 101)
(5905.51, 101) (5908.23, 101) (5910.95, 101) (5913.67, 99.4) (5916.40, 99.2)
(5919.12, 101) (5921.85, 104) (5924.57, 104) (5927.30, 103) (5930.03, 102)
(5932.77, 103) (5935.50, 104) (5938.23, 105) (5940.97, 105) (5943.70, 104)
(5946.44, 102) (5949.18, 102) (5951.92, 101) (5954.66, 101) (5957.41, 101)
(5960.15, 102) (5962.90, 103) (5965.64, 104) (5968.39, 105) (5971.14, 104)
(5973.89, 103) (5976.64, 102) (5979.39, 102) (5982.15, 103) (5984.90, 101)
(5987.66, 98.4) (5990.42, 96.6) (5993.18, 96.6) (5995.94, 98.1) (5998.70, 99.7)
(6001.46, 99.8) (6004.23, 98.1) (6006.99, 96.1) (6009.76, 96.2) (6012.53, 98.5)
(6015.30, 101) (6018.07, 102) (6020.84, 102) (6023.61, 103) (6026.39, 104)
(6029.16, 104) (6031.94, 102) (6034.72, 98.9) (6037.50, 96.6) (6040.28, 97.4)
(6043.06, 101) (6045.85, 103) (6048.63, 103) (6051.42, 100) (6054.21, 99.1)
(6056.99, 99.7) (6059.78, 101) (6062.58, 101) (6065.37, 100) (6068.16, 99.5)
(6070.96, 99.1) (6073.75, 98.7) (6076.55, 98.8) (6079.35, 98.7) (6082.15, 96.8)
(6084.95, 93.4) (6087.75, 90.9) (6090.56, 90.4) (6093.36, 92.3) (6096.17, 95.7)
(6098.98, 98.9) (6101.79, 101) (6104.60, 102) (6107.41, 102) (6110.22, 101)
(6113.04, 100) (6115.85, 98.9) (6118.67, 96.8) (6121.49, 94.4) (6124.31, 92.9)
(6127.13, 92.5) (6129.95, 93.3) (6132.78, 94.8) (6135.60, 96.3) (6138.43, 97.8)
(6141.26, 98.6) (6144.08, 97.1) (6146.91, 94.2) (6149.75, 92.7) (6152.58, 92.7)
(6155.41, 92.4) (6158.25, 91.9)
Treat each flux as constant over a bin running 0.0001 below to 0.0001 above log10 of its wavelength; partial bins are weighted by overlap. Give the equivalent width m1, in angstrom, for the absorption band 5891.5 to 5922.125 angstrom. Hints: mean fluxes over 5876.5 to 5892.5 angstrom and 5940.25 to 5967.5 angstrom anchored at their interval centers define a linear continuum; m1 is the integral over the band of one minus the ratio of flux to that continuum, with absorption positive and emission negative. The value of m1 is 1.0 angstrom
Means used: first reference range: 102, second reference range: 102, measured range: 98.9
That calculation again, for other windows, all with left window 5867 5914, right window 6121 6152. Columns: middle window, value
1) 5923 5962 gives -0.8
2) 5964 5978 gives -0.5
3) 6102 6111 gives -0.5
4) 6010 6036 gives -0.8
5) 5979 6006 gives 0.0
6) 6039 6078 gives -1.1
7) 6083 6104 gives 0.3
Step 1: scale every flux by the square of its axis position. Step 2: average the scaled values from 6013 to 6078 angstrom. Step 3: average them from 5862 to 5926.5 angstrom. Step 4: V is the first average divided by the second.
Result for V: 1.0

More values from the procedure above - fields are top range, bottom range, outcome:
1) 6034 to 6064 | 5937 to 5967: 1.01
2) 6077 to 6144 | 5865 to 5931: 1.01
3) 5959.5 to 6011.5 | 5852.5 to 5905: 1.01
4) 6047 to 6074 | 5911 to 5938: 1.03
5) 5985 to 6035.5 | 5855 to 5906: 1.01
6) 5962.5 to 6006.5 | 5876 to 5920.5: 1.03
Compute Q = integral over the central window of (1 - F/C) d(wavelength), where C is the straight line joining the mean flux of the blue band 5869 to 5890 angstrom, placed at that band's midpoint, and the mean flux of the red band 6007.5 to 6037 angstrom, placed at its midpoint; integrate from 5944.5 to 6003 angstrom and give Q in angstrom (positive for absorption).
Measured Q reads 1.0 angstrom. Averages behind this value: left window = 107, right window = 101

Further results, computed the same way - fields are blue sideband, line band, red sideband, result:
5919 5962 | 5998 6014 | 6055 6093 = 0.3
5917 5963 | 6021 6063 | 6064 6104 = -1.0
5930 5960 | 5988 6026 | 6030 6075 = 0.8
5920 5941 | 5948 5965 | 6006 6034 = 0.2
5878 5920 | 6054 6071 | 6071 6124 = -0.4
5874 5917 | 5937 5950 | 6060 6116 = -0.4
